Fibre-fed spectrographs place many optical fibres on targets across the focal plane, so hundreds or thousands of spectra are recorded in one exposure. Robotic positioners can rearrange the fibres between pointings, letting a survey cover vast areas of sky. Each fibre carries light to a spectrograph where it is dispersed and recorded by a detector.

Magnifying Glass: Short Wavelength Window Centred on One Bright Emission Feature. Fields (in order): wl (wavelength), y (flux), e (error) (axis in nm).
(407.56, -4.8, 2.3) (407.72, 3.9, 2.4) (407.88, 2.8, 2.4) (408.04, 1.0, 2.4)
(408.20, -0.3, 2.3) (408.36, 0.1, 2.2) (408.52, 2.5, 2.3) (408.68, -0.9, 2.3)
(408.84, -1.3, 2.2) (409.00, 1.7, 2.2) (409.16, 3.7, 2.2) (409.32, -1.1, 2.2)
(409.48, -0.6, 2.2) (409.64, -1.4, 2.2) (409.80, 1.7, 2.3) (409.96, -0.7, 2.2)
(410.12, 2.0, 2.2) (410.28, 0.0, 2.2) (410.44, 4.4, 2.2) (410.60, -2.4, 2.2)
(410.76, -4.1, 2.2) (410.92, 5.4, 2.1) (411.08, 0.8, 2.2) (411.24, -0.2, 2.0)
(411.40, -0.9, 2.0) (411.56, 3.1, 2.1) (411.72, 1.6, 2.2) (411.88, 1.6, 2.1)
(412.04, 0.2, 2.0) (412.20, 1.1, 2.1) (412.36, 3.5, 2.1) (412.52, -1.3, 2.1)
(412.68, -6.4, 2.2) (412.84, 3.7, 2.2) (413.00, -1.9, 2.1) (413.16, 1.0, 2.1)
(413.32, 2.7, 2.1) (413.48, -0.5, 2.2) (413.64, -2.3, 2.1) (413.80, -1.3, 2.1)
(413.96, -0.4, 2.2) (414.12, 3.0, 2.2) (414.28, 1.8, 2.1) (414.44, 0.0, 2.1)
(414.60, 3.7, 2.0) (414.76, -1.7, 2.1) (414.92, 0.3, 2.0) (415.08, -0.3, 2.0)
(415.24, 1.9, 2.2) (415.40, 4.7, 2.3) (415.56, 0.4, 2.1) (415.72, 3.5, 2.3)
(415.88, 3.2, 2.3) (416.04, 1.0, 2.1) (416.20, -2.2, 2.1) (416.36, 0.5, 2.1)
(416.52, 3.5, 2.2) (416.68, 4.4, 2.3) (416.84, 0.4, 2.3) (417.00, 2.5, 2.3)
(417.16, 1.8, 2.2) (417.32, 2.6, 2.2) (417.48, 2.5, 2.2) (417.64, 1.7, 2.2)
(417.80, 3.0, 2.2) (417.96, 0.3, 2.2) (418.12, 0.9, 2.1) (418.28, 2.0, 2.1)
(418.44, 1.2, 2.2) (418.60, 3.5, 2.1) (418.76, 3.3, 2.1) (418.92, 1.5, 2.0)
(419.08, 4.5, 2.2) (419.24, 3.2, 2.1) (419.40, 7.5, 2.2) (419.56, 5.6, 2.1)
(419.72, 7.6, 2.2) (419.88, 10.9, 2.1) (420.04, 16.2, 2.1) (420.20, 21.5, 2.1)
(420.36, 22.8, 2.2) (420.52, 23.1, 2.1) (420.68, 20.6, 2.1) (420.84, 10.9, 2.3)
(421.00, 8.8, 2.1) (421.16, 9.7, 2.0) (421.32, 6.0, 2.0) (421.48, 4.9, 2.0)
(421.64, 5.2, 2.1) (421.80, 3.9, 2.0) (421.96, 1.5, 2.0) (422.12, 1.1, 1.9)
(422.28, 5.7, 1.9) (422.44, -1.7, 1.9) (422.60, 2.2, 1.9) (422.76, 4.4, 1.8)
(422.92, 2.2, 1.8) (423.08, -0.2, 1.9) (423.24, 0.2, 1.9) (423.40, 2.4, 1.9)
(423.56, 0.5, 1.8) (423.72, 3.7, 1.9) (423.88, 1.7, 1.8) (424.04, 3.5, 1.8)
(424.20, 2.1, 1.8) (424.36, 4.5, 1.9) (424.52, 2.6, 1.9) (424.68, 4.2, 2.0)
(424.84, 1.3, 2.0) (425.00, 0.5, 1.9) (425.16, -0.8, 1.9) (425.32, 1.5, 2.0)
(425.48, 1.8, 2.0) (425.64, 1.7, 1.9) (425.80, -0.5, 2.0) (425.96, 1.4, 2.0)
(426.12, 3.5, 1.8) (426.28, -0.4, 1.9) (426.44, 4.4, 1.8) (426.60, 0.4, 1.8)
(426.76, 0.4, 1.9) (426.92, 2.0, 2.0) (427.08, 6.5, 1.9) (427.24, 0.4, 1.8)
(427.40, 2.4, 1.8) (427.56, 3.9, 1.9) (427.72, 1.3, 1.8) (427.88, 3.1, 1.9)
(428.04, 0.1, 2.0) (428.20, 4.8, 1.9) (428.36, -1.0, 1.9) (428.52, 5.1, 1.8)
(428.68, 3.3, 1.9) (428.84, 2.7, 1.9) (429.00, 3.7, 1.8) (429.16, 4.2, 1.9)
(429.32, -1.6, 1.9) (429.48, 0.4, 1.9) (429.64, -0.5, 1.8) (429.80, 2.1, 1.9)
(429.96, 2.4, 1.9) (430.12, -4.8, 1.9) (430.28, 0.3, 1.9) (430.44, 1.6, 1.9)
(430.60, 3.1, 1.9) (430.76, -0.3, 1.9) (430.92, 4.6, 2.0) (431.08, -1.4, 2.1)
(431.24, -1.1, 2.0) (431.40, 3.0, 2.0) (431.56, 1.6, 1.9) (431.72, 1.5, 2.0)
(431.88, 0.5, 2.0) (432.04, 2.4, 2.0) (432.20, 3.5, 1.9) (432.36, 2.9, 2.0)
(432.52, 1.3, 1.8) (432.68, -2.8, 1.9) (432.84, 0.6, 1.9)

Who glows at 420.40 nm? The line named Lyman alpha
